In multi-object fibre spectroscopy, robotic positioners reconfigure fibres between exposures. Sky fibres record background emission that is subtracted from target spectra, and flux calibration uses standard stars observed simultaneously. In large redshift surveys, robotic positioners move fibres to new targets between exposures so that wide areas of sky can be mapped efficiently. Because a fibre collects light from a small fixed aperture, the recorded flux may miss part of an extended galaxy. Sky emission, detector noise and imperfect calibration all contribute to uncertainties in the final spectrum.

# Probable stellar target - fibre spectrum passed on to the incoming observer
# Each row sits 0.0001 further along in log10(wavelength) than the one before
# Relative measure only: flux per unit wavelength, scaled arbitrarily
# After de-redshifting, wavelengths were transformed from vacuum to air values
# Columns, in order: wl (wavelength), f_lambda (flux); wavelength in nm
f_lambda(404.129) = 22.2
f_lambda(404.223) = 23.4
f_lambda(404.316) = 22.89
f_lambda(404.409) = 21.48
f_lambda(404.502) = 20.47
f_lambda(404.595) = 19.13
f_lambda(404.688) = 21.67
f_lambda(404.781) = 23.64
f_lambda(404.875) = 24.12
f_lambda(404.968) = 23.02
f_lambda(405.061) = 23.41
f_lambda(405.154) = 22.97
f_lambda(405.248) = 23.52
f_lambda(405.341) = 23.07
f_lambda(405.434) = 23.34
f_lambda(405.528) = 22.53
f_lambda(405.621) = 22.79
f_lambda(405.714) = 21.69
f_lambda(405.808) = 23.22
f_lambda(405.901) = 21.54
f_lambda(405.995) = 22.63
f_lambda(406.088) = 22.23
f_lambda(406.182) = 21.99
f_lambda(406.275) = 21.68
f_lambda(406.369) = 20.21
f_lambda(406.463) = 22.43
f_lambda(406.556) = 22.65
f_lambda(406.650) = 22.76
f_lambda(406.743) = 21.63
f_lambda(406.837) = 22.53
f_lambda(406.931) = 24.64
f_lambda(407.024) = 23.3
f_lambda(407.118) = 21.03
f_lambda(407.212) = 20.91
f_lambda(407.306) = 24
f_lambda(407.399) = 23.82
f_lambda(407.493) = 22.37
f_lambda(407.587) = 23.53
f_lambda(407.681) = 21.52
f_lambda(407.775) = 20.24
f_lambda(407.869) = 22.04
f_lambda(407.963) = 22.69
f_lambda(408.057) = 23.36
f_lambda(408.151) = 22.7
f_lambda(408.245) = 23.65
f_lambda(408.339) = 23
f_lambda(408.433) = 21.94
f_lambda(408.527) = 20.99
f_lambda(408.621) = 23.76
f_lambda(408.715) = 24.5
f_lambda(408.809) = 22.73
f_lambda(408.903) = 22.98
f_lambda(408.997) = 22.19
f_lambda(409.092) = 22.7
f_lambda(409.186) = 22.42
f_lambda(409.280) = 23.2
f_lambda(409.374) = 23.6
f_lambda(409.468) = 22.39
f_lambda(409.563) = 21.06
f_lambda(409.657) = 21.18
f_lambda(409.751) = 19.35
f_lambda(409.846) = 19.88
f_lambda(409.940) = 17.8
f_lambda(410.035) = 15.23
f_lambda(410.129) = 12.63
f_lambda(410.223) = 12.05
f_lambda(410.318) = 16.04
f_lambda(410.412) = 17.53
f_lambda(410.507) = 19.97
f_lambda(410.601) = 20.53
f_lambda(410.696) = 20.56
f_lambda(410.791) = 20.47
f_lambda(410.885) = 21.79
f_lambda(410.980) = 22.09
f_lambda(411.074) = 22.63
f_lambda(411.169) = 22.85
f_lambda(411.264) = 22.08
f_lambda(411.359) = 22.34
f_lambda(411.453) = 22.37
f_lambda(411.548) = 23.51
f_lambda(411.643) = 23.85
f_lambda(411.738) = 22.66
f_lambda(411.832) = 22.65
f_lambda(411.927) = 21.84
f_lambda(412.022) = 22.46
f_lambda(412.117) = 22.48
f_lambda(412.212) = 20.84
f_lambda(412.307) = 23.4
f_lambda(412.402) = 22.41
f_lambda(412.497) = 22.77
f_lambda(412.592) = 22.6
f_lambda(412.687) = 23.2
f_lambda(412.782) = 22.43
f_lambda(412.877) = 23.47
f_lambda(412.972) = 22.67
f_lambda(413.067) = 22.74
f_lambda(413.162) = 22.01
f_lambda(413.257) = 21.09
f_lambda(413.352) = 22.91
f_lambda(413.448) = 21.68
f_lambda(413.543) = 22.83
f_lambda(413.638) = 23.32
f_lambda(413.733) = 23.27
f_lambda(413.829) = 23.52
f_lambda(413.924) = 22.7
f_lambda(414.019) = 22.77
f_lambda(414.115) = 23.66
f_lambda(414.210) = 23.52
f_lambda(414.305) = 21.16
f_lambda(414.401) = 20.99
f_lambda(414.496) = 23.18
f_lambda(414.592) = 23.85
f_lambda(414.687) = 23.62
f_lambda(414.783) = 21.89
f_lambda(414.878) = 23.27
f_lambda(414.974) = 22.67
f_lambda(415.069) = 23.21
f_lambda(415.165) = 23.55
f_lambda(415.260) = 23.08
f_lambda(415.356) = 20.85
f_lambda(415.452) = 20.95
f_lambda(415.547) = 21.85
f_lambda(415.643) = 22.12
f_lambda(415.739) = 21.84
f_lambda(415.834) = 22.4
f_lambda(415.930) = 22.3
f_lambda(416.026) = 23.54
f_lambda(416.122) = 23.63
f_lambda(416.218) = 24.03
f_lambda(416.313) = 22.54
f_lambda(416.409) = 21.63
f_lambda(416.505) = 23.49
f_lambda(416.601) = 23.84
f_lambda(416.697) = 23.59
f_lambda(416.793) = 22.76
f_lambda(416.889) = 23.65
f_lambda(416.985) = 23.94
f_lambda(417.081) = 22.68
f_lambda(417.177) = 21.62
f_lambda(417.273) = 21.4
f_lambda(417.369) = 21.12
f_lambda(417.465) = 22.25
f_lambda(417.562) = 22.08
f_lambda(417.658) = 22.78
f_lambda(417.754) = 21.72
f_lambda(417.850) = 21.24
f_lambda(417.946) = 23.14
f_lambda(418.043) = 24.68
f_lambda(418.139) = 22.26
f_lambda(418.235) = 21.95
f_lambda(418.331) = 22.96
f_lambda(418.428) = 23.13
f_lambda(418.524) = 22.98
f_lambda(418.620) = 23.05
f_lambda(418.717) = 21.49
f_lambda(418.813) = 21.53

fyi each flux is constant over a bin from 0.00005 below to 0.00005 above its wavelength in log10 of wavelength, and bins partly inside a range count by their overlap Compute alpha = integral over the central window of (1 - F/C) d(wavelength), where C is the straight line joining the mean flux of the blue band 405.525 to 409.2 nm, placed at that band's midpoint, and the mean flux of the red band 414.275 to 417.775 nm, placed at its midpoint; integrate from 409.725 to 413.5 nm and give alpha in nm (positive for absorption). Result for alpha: 0.25 nm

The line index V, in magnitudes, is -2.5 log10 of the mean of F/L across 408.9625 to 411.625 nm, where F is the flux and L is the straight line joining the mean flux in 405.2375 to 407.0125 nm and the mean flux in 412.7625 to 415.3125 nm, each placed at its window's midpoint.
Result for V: 0.113 mag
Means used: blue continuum 22.5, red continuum 22.8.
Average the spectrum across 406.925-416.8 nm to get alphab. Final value 22.1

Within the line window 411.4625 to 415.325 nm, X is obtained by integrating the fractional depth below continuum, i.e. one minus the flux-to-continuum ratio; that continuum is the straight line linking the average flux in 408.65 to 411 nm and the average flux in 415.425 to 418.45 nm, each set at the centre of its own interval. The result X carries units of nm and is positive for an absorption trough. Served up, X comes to -0.24 nm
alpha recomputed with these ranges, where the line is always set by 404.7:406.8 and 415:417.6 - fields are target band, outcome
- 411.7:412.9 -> 0.003 nm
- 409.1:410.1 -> 0.090 nm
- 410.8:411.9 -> 0.003 nm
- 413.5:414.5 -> -0.009 nm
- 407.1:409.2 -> -0.001 nm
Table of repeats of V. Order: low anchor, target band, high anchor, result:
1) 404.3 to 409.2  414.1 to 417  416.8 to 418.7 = -0.01 mag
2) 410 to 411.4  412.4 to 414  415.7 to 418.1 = -0.10 mag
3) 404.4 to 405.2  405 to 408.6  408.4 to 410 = -0.02 mag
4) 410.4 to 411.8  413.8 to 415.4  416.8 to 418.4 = -0.03 mag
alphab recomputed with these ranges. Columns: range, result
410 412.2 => 20.5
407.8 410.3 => 21.1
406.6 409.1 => 22.6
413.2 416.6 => 22.7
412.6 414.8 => 22.7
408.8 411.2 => 20.2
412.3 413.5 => 22.5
